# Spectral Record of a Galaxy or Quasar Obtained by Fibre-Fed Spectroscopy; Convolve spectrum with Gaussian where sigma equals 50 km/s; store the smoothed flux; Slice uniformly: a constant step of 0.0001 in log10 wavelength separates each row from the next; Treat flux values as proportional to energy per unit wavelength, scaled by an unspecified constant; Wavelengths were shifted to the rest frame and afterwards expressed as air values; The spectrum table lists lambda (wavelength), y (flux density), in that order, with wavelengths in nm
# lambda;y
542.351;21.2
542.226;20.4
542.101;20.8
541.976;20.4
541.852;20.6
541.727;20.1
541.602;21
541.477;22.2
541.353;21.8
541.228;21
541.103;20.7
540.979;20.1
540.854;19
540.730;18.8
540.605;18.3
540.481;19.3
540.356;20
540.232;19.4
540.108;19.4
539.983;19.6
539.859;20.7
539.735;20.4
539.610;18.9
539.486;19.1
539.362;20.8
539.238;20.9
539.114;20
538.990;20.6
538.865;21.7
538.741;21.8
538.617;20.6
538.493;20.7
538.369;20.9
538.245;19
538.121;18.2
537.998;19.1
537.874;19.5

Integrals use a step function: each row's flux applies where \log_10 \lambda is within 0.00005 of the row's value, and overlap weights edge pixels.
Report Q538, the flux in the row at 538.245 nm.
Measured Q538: 19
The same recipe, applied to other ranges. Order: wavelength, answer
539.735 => 20.4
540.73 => 18.8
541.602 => 21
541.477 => 22.2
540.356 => 20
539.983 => 19.6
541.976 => 20.4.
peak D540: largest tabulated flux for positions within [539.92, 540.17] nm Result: 19.6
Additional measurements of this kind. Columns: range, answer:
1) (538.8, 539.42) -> 21.7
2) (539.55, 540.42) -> 20.7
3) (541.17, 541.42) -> 21.8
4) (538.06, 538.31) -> 19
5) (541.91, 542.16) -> 20.8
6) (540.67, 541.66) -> 22.2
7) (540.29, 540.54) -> 20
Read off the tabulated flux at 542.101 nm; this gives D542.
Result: 20.8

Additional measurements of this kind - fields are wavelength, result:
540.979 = 20.1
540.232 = 19.4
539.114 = 20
